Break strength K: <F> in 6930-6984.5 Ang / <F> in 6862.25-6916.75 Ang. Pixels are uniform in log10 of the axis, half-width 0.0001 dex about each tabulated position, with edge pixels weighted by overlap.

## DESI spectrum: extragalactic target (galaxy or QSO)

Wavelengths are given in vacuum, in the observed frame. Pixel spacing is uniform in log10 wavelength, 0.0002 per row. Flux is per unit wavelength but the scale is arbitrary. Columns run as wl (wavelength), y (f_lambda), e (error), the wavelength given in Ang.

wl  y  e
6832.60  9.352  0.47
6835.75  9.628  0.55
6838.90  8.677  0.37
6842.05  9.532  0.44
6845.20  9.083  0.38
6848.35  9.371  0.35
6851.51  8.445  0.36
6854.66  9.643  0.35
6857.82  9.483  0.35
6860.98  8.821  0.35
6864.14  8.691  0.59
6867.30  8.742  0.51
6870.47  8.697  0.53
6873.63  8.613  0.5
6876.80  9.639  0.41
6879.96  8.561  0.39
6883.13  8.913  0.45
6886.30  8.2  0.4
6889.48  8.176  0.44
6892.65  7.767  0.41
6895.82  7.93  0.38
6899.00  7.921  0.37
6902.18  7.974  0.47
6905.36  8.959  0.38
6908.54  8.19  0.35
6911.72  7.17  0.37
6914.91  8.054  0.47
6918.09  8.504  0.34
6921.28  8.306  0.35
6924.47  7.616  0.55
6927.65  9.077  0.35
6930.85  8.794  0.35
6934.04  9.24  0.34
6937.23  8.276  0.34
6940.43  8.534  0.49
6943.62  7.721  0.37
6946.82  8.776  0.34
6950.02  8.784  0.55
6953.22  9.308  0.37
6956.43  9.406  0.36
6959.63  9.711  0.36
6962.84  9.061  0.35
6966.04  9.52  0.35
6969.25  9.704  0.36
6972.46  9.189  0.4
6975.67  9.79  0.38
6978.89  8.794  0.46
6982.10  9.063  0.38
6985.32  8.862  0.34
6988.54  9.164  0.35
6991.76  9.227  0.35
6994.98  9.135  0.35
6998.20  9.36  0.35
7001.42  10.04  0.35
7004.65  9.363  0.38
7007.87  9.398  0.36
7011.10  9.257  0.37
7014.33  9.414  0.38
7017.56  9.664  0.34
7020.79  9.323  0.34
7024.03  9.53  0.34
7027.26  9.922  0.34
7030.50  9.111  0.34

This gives 1.1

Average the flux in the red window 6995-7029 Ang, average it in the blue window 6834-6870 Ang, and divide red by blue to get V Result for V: 1.05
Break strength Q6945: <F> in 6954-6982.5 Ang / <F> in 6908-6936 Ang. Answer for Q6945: 1.1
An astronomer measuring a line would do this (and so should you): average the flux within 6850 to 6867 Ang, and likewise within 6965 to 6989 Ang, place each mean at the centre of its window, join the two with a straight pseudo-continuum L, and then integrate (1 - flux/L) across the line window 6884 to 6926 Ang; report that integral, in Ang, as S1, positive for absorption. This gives 4.7 Ang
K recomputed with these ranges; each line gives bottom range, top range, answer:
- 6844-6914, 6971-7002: 1.08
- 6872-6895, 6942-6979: 1.07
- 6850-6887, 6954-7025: 1.05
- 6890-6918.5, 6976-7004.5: 1.15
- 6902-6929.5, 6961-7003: 1.13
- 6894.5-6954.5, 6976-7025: 1.11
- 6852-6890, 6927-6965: 1.00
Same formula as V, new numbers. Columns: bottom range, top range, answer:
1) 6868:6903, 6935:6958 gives 1.03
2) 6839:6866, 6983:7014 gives 1.02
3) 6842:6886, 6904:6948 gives 0.93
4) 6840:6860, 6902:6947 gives 0.90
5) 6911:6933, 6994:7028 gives 1.15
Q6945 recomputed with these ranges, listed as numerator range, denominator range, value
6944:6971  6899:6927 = 1.13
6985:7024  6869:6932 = 1.12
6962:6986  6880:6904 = 1.14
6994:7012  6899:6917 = 1.17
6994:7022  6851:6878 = 1.05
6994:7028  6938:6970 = 1.05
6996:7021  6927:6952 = 1.10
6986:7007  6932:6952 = 1.09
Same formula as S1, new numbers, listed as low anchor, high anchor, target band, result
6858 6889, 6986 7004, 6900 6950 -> 3.7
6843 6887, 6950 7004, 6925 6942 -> 0.9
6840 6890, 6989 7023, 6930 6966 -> 1.2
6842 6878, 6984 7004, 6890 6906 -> 1.8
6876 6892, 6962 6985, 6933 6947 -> 0.9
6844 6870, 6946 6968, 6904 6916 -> 1.4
